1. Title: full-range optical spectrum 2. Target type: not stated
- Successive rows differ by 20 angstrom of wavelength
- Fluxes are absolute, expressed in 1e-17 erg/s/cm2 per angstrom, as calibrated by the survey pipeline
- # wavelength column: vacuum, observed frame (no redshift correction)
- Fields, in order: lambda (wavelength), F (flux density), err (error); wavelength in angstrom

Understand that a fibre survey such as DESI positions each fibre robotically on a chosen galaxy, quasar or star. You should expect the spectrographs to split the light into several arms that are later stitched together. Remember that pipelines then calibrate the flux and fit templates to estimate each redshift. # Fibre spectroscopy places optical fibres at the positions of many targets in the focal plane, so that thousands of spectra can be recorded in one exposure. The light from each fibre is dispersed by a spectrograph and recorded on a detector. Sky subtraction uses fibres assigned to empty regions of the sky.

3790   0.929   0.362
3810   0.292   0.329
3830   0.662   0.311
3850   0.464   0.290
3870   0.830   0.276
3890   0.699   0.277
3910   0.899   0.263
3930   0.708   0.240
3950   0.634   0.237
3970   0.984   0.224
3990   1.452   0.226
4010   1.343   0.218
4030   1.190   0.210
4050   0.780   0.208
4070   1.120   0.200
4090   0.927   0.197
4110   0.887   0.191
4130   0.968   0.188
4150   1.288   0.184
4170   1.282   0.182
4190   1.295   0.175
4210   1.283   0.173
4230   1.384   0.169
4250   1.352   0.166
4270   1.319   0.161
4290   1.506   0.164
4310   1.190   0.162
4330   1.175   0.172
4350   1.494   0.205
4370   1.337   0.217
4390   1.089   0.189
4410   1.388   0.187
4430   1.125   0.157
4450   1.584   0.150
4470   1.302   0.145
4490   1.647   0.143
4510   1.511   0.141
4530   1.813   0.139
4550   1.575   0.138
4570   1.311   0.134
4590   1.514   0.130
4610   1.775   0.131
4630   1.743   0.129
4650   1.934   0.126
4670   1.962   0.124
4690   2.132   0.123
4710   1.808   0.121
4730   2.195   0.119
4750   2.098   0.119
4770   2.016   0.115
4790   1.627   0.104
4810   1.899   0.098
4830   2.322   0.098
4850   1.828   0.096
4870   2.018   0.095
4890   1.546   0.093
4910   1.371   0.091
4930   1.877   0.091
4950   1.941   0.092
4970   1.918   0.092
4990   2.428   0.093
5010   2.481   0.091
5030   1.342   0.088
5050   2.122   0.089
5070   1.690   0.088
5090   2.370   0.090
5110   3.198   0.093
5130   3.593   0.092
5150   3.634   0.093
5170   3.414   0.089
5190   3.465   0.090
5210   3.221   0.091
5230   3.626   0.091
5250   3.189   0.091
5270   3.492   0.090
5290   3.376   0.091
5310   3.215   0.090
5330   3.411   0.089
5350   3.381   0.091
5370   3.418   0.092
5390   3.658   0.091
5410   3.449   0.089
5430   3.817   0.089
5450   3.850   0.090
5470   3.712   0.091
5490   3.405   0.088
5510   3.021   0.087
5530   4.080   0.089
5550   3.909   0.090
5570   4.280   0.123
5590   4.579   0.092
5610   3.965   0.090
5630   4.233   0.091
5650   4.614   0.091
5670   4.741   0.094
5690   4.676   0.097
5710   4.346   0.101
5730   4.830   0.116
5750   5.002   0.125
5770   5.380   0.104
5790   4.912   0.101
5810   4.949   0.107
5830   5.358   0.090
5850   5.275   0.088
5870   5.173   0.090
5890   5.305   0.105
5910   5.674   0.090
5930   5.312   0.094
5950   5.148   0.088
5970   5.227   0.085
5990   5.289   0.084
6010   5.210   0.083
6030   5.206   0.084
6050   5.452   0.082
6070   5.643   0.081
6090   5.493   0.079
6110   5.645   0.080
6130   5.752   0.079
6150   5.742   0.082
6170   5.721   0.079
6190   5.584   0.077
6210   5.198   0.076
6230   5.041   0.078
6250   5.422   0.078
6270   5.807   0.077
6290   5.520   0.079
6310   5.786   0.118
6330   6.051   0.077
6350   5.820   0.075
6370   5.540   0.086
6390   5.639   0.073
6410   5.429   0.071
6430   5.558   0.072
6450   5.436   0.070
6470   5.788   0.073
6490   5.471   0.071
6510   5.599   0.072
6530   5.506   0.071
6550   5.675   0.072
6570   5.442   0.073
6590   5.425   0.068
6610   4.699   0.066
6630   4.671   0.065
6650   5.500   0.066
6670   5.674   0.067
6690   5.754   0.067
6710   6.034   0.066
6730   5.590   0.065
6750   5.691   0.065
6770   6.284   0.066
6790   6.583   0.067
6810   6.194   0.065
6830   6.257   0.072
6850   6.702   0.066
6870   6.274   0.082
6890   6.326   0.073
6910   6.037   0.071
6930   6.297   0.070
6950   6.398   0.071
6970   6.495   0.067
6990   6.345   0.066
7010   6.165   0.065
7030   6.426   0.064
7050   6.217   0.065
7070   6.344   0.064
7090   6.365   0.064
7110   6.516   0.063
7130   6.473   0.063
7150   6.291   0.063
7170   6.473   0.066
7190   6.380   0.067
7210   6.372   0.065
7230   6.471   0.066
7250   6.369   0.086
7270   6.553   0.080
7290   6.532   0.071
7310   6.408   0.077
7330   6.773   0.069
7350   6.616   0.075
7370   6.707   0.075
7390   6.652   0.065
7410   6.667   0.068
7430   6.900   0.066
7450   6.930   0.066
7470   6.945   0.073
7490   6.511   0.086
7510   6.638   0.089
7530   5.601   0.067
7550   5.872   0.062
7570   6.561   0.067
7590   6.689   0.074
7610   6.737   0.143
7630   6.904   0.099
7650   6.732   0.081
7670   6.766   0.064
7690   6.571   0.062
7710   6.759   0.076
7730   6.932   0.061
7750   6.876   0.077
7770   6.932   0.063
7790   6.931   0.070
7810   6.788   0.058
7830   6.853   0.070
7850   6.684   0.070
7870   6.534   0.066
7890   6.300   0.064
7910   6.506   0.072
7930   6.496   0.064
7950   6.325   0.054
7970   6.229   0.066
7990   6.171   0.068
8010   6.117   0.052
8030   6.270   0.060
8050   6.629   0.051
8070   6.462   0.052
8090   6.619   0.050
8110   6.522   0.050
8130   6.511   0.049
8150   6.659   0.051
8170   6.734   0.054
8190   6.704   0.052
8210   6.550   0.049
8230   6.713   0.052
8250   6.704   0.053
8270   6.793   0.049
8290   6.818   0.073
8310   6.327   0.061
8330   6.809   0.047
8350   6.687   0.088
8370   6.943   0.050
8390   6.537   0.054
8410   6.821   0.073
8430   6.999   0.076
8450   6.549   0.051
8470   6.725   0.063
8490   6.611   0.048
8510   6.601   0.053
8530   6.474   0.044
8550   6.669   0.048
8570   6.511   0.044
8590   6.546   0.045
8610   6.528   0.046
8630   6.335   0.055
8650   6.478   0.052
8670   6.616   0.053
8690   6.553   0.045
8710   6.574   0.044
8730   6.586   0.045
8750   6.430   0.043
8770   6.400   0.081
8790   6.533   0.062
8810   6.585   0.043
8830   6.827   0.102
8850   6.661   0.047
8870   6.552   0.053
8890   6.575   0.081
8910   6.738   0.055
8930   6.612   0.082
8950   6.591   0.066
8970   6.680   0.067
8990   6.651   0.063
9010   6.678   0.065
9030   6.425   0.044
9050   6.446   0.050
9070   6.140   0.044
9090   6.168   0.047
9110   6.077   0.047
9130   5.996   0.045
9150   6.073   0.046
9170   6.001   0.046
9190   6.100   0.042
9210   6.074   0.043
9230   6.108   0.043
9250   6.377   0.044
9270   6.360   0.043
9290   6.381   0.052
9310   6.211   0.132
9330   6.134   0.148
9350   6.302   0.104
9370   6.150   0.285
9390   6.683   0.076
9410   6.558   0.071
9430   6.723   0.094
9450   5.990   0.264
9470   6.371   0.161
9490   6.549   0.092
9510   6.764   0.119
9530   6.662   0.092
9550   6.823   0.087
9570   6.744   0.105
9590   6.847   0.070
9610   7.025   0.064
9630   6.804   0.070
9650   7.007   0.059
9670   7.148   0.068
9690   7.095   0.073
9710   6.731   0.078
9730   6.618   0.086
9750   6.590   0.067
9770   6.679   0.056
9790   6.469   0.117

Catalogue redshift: 0.279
